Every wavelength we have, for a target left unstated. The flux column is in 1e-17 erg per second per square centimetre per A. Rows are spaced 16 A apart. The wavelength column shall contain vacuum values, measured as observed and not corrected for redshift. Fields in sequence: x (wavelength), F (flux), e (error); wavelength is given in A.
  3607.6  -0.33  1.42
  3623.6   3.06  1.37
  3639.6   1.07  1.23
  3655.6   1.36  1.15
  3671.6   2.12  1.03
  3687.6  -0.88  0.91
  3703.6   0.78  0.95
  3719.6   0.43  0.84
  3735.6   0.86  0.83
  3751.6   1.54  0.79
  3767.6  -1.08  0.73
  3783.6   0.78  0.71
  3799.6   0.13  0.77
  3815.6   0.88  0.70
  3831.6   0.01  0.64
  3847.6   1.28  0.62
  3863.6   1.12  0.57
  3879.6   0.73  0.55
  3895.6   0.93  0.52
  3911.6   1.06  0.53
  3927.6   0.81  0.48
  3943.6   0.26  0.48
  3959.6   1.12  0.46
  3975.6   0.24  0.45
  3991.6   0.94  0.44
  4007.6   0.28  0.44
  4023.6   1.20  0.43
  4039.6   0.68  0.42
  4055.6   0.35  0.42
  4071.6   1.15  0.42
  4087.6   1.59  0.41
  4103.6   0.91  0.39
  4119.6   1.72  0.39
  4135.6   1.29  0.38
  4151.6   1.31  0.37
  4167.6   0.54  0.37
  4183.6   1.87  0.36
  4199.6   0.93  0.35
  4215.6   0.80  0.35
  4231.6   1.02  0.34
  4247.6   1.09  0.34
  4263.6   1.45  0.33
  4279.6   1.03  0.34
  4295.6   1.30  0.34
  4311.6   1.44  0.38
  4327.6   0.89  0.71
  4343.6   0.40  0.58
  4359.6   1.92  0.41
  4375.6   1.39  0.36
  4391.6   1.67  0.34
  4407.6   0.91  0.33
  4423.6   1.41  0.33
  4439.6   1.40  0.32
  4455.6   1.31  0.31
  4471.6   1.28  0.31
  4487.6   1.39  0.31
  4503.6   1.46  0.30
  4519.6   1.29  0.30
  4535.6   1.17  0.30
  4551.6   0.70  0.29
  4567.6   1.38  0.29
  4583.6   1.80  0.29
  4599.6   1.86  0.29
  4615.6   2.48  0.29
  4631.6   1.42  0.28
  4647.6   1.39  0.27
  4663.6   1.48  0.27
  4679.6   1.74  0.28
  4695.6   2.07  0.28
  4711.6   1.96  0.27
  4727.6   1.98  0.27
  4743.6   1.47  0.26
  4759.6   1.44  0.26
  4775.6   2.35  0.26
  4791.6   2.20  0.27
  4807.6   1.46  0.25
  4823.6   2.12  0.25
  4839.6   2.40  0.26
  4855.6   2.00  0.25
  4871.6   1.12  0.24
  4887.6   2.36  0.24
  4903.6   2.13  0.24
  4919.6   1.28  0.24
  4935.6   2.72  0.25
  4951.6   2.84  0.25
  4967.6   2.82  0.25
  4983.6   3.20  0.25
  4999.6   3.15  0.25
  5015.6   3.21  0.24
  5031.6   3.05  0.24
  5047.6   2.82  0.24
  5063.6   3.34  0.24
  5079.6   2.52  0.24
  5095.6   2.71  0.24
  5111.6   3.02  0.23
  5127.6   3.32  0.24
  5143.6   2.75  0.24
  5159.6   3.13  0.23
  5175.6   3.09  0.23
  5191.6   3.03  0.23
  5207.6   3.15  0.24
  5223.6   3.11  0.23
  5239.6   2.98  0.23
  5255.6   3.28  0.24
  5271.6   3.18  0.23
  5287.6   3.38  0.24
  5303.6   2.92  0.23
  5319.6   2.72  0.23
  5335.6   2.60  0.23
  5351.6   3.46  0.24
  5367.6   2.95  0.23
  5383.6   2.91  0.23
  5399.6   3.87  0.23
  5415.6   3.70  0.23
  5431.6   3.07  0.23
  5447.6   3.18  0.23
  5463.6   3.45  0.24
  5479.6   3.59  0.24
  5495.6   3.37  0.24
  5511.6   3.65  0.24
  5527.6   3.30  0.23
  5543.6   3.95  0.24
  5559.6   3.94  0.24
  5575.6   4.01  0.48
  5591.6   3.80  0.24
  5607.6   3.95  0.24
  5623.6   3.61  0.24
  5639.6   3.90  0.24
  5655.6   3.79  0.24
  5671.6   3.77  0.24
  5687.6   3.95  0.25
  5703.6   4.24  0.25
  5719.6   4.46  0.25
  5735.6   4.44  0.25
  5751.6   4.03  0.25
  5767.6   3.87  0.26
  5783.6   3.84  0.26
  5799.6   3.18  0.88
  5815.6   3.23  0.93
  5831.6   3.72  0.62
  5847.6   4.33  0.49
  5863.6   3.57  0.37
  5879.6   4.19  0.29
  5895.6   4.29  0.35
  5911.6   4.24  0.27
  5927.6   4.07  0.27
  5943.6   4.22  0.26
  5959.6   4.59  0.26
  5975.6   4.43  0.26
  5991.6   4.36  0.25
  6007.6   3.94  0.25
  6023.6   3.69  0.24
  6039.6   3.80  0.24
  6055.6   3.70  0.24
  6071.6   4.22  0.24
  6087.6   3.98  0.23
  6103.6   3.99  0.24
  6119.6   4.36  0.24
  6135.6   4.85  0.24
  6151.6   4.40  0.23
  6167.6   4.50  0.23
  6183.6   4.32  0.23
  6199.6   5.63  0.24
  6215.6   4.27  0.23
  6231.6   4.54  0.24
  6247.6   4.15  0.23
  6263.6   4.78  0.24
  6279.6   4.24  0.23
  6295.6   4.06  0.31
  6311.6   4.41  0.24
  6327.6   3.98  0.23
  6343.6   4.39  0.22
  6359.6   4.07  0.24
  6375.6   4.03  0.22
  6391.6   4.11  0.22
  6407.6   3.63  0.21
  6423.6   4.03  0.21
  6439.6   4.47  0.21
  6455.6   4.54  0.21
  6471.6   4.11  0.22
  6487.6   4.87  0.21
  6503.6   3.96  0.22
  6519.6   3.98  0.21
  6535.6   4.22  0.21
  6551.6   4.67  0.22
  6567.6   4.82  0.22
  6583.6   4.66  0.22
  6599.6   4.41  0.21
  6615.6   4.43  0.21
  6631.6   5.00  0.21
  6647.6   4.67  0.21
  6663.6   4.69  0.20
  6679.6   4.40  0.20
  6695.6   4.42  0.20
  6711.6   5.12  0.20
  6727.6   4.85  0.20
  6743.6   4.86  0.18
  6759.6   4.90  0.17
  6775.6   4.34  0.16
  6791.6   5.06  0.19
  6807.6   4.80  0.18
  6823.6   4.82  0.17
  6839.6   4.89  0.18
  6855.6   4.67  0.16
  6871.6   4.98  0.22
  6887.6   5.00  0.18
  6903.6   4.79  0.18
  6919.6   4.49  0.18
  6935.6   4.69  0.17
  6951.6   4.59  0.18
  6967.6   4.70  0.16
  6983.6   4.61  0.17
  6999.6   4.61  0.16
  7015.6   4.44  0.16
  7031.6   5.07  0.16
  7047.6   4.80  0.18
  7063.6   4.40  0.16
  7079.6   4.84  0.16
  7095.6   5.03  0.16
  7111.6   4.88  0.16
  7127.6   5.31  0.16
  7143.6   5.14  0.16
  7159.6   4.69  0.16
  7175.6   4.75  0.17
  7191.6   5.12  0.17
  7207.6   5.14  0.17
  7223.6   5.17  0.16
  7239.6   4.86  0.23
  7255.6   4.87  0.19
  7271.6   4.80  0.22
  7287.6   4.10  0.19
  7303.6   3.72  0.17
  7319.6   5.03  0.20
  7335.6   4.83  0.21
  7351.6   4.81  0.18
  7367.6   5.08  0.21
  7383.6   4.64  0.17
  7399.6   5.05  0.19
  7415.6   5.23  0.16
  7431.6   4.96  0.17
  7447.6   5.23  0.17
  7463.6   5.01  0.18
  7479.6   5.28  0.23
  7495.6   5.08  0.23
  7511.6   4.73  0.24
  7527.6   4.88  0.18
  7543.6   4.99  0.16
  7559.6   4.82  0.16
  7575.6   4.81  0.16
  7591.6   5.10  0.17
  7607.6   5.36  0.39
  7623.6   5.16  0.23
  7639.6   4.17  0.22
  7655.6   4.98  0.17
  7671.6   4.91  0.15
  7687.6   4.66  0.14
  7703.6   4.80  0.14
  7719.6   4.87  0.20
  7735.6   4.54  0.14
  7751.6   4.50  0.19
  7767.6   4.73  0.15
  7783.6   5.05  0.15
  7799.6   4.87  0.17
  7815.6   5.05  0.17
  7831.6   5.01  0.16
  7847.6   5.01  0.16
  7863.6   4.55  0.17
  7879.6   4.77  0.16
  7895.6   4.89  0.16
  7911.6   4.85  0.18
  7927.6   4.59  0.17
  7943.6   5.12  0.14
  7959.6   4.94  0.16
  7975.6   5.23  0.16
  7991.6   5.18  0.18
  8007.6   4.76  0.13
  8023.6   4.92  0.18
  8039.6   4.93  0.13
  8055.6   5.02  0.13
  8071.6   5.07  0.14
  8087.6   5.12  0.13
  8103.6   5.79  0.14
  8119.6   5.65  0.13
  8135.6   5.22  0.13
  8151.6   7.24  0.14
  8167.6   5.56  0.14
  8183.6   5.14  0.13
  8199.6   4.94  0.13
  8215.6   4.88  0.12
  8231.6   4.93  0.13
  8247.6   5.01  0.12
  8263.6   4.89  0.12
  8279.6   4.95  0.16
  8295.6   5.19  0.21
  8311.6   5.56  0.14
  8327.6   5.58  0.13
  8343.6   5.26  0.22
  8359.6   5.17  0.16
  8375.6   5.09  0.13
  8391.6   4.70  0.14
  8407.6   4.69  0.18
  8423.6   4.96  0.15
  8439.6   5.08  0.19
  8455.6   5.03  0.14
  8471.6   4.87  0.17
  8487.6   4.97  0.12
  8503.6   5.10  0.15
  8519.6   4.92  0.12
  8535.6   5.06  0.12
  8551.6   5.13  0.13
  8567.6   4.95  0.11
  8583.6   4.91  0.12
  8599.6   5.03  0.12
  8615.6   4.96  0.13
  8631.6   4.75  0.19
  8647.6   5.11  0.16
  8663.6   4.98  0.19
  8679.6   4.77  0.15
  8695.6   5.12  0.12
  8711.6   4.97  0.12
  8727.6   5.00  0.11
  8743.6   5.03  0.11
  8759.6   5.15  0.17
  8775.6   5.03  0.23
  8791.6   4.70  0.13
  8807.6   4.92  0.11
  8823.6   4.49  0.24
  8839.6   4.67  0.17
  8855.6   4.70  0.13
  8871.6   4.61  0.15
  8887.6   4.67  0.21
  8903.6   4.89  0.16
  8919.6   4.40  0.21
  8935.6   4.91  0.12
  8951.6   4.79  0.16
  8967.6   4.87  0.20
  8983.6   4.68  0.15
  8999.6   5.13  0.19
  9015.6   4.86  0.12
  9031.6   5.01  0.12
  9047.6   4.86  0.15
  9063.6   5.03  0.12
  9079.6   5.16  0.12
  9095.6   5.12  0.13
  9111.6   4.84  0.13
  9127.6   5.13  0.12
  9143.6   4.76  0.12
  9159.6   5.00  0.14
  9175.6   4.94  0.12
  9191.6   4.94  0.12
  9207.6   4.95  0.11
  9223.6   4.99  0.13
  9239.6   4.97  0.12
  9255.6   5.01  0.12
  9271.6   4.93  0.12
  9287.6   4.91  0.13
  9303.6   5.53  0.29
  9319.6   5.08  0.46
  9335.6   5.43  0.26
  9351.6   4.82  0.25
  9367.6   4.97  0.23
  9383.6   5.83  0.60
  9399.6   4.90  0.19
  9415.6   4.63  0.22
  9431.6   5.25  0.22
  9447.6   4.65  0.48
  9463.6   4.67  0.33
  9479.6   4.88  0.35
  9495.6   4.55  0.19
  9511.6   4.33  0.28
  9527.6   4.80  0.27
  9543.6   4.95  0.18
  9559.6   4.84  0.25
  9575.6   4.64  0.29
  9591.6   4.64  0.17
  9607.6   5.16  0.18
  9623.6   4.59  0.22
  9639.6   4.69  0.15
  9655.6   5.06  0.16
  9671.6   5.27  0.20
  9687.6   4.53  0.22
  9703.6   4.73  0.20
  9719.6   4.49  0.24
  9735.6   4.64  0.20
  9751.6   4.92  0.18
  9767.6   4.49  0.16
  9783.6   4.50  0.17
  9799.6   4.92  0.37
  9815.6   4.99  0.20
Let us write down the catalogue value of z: 0.238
